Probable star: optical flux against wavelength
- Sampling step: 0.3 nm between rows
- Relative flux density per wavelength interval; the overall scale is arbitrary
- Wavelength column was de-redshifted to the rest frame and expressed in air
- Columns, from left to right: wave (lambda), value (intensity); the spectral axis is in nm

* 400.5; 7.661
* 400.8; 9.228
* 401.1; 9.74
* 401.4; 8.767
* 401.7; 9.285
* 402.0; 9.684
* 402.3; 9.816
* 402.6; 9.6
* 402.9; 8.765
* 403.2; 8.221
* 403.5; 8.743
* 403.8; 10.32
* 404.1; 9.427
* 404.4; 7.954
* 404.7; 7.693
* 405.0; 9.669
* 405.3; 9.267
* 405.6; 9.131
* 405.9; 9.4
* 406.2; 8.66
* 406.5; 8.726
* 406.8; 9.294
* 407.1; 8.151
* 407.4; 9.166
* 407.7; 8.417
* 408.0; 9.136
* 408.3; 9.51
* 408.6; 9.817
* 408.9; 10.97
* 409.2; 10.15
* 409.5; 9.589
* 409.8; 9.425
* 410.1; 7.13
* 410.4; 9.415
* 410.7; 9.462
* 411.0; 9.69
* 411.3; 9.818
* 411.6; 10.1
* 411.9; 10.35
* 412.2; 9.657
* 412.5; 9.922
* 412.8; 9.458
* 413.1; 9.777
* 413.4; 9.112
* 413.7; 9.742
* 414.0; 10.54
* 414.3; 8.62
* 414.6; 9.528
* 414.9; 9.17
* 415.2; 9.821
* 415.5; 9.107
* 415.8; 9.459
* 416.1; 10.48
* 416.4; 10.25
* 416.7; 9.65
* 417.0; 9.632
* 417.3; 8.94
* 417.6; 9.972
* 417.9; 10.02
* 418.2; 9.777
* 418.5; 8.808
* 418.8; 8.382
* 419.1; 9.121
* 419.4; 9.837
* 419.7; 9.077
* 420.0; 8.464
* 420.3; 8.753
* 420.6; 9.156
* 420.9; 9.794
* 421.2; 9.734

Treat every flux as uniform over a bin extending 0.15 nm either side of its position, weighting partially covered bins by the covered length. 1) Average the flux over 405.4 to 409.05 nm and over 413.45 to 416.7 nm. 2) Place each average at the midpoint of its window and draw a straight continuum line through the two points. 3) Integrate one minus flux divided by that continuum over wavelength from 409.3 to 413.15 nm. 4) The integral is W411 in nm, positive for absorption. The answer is -0.04 nm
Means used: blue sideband 9.2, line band 9.52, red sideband 9.65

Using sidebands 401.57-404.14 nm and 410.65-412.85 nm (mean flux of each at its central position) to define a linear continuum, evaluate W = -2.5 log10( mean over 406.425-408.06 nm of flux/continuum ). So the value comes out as 0.091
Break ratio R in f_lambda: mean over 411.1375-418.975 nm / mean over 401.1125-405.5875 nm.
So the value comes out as 1.06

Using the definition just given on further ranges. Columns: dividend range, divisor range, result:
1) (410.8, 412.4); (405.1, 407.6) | 1.10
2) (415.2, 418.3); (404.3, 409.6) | 1.06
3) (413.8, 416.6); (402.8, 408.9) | 1.07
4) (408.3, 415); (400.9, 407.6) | 1.06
